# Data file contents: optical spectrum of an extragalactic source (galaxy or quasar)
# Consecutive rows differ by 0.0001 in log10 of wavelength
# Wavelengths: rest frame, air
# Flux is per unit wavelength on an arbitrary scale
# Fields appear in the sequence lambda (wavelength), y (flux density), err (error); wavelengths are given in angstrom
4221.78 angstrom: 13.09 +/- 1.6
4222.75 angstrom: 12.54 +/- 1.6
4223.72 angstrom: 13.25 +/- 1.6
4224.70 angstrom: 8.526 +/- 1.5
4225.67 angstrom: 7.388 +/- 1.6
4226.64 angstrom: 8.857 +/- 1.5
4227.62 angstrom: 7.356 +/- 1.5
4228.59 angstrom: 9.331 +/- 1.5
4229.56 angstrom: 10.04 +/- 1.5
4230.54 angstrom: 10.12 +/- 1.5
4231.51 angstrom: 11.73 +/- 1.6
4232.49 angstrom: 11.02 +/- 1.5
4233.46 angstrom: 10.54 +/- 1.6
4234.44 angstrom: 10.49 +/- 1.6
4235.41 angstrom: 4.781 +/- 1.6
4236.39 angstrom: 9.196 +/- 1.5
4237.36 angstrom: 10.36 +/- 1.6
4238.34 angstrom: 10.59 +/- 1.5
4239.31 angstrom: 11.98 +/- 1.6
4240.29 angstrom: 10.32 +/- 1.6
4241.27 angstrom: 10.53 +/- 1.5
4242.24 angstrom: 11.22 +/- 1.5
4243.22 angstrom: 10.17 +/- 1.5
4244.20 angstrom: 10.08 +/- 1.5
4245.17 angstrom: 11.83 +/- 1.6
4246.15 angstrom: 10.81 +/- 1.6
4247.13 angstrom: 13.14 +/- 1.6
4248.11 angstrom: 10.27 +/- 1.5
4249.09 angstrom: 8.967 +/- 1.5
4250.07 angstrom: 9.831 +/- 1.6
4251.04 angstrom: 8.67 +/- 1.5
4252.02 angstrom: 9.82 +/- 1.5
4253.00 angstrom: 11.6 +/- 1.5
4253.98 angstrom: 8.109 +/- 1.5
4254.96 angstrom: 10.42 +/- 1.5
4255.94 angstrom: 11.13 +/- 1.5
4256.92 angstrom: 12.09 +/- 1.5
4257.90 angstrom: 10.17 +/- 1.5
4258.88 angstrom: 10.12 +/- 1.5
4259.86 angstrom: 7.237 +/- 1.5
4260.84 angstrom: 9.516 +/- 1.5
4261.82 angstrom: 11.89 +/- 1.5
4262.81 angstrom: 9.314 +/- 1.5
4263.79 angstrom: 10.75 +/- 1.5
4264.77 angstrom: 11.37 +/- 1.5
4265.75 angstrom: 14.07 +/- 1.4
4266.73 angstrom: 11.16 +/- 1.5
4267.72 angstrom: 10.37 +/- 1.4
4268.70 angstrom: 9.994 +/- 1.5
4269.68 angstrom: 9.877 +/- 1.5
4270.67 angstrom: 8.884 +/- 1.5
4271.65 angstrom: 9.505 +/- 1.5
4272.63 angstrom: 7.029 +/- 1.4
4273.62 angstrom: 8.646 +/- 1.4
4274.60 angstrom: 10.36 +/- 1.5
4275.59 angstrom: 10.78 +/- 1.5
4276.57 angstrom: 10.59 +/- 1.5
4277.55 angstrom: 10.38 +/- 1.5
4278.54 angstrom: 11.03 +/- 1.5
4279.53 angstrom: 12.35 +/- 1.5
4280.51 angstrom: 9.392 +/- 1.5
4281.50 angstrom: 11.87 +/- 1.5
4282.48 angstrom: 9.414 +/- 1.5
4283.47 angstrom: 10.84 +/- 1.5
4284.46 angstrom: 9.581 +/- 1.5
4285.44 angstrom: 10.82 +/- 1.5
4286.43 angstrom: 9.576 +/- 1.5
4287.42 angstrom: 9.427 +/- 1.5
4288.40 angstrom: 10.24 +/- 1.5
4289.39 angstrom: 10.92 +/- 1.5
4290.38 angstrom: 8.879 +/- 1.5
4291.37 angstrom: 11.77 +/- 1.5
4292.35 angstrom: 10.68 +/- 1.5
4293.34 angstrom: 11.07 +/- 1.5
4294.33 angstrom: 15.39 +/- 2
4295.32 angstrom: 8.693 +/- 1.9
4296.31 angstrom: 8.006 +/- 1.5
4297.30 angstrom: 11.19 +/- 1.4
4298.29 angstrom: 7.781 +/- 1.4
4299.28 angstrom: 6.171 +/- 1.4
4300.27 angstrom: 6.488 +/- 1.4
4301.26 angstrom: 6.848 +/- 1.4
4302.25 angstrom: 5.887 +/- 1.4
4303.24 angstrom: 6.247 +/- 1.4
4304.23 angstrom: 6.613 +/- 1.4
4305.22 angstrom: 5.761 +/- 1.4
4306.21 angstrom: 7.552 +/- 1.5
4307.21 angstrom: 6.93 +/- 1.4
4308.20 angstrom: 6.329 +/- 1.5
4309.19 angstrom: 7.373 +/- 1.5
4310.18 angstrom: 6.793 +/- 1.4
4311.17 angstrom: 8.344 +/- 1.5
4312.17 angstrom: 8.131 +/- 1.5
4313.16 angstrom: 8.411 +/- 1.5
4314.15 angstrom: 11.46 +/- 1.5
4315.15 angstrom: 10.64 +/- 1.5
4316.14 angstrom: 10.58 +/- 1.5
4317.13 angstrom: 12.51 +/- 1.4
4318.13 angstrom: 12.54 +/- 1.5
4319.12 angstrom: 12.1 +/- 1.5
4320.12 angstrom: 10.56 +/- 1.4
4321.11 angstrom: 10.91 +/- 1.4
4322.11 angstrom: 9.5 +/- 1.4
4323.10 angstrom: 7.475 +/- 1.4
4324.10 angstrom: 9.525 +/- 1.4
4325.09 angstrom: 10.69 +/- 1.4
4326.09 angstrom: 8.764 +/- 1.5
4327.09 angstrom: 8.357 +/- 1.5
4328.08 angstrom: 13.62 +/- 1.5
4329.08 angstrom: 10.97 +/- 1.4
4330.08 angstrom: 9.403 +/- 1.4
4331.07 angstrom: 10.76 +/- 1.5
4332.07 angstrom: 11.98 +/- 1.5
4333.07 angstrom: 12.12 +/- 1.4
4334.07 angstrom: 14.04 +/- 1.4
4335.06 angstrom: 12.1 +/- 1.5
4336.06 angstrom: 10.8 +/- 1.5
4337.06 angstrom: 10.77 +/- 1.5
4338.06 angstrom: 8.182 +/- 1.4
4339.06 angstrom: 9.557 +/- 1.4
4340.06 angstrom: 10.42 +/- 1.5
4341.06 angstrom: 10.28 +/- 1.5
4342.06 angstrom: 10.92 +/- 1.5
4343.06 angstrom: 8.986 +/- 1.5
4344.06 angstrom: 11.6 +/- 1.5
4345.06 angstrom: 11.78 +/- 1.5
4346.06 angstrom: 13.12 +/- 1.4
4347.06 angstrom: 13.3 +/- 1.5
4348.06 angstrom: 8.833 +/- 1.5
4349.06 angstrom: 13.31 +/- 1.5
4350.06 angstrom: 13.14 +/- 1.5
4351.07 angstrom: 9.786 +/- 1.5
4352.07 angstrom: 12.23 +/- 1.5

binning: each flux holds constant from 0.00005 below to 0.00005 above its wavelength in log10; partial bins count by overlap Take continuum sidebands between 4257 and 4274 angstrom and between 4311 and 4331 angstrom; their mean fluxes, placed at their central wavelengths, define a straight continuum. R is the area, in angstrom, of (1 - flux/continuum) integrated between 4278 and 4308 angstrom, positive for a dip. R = 2.8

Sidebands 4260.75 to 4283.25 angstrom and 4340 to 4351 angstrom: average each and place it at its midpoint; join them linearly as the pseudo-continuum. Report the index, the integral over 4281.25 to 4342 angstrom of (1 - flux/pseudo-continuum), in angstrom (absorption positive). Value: 7.0 angstrom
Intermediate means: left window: 10.4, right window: 11.4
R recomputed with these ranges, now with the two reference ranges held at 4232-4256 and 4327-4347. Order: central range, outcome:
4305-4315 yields 2.75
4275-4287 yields 0.03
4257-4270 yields -0.13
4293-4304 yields 2.34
